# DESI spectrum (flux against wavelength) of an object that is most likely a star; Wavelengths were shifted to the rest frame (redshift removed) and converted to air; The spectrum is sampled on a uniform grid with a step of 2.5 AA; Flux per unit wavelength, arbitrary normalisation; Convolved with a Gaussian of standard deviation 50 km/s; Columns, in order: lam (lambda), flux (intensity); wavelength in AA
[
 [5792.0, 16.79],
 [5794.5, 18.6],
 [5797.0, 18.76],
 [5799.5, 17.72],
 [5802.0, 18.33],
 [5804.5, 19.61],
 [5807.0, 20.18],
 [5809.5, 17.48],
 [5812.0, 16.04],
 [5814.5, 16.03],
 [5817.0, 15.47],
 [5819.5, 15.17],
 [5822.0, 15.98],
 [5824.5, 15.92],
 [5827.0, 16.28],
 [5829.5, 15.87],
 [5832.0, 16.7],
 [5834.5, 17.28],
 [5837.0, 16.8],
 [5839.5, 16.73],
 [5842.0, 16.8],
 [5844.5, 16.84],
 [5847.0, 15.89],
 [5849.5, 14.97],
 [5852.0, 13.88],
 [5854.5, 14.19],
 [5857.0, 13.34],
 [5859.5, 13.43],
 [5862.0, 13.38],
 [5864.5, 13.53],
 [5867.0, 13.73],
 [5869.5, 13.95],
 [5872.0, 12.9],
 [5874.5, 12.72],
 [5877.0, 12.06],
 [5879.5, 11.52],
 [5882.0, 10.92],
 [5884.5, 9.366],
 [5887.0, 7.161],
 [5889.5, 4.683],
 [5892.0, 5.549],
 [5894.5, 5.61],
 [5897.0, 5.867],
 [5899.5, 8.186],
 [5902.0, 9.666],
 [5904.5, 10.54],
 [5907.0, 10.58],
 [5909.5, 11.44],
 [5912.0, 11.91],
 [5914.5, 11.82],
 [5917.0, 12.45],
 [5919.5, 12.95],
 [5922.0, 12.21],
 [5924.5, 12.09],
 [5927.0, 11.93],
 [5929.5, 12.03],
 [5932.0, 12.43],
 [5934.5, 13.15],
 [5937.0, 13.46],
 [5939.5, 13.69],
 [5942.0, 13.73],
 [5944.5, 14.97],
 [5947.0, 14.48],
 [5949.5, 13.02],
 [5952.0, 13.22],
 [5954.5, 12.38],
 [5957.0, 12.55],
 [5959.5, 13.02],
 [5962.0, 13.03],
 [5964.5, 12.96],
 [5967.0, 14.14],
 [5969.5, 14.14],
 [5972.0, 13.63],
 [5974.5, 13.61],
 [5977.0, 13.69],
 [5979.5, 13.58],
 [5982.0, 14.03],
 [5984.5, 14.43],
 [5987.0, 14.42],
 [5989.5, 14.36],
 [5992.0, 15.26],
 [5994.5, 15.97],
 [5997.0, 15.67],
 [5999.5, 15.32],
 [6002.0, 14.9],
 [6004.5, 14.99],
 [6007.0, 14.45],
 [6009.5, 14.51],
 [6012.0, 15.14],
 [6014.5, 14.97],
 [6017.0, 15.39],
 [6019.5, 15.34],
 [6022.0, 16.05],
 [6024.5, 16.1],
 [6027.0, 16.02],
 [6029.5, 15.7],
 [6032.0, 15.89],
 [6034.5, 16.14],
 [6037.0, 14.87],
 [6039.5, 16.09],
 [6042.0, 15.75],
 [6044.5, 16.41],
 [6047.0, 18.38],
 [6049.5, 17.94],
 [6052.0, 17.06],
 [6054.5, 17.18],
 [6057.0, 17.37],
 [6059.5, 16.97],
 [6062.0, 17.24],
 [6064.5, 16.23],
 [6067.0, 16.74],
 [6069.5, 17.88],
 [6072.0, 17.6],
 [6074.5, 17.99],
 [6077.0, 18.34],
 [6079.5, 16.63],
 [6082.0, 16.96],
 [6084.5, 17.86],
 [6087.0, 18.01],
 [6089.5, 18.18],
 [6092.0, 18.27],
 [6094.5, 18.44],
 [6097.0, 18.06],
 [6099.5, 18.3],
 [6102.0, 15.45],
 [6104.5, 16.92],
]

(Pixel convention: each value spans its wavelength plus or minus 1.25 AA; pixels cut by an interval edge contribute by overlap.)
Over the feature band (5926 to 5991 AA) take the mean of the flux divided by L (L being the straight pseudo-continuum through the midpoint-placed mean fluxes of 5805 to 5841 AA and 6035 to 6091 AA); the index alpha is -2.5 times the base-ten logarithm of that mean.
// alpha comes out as 0.248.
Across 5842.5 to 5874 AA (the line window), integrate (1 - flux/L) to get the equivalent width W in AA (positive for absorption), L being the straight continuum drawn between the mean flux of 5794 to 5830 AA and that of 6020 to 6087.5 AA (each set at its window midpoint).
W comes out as 5.3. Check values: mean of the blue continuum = 17.2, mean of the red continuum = 16.8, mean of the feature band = 14.2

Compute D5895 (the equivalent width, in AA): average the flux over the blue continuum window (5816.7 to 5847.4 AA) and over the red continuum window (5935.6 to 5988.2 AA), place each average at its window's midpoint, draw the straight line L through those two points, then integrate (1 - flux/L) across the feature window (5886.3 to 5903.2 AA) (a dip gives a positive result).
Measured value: 9.41 AA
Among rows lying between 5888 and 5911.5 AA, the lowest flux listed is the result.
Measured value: 4.683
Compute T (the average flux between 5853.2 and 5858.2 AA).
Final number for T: 13.8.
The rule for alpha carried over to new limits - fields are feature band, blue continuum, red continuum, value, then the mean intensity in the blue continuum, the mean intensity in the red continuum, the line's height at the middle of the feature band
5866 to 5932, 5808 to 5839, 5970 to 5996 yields 0.41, 16.3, 14.3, 15.4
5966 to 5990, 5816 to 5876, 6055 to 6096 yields 0.18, 15.1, 17.5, 16.5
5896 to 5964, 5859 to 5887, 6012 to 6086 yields 0.13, 12.2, 16.6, 13.7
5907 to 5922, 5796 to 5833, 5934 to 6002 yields 0.24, 17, 13.9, 15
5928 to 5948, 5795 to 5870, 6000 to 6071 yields 0.19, 16.1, 16.1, 16.1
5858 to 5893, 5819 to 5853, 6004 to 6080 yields 0.41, 16.1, 16.4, 16.2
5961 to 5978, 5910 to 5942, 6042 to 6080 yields 0.04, 12.5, 17.3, 14.1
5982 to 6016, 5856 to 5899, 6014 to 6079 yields 0.00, 10.5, 16.6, 14.9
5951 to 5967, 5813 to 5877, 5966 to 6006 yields 0.13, 15.1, 14.5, 14.6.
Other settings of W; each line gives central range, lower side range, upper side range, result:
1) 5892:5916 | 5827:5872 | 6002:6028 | 9.2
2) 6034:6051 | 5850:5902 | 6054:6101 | -0.1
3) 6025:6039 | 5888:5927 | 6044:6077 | 0.2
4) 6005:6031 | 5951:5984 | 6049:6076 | 0.2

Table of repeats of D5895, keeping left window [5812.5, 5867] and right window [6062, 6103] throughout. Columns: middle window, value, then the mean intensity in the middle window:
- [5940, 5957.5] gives 3.0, 13.5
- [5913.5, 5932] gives 4.5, 12.2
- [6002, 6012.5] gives 1.3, 14.8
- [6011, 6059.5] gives 2.6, 16.2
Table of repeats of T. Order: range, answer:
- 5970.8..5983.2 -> 13.7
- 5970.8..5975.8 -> 13.6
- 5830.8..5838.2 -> 16.9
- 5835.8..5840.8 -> 16.8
